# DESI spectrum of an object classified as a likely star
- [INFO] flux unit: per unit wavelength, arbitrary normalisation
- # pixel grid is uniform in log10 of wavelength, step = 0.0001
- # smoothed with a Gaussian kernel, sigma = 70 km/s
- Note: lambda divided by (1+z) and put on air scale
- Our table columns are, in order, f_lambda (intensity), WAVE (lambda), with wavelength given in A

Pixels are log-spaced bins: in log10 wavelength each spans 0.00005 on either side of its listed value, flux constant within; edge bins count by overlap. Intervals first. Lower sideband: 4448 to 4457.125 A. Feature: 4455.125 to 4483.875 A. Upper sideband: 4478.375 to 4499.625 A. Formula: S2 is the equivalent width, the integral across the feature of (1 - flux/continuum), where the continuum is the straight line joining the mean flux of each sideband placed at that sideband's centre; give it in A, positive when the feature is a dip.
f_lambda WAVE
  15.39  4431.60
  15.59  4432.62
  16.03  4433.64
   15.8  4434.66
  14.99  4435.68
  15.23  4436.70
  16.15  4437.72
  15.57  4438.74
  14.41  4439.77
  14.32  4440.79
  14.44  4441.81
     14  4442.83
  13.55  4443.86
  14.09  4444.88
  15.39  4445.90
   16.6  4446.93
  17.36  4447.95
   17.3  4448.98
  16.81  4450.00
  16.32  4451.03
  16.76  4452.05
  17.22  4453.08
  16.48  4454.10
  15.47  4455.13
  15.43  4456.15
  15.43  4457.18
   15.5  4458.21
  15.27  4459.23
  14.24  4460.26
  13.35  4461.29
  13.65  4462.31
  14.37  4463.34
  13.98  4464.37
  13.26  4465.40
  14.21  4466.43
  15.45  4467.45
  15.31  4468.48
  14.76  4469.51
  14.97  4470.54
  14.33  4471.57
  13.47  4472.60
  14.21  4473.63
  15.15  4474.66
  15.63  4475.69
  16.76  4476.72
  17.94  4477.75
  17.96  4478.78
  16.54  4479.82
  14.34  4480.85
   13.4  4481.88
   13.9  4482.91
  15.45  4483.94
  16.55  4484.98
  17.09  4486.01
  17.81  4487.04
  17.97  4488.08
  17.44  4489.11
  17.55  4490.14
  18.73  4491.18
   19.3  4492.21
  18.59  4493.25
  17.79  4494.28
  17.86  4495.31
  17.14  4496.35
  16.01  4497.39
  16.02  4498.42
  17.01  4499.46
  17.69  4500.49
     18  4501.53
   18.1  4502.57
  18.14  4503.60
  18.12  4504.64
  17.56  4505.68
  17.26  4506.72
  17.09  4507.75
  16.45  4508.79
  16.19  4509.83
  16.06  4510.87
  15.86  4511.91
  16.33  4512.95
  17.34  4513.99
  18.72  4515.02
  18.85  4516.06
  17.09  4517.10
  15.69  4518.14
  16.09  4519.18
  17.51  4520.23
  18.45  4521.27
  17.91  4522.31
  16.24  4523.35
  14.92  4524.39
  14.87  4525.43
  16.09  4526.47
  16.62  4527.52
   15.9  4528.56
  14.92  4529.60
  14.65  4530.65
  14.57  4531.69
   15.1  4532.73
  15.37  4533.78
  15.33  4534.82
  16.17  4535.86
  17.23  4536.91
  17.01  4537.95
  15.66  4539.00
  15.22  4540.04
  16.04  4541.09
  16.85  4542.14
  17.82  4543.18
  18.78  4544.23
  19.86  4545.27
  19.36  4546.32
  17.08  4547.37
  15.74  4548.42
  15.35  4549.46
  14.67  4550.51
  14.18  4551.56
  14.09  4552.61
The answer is 3.0 A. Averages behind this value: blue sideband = 16.5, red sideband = 16.9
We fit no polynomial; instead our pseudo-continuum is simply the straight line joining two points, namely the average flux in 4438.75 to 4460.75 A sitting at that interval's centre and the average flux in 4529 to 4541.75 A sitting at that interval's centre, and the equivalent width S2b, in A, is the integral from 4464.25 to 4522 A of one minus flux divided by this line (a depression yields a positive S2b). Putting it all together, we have -3.7 A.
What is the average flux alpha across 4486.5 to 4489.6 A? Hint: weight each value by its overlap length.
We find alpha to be 17.7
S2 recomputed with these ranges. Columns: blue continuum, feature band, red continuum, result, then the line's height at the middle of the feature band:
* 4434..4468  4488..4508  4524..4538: -2.9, 15.4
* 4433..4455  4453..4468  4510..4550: 1.0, 15.8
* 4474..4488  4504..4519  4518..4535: -1.0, 16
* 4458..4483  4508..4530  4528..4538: -1.7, 15.4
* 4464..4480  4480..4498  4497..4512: -0.7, 16.2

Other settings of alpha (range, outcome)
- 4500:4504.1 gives 18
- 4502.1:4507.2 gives 17.8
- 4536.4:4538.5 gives 17.1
